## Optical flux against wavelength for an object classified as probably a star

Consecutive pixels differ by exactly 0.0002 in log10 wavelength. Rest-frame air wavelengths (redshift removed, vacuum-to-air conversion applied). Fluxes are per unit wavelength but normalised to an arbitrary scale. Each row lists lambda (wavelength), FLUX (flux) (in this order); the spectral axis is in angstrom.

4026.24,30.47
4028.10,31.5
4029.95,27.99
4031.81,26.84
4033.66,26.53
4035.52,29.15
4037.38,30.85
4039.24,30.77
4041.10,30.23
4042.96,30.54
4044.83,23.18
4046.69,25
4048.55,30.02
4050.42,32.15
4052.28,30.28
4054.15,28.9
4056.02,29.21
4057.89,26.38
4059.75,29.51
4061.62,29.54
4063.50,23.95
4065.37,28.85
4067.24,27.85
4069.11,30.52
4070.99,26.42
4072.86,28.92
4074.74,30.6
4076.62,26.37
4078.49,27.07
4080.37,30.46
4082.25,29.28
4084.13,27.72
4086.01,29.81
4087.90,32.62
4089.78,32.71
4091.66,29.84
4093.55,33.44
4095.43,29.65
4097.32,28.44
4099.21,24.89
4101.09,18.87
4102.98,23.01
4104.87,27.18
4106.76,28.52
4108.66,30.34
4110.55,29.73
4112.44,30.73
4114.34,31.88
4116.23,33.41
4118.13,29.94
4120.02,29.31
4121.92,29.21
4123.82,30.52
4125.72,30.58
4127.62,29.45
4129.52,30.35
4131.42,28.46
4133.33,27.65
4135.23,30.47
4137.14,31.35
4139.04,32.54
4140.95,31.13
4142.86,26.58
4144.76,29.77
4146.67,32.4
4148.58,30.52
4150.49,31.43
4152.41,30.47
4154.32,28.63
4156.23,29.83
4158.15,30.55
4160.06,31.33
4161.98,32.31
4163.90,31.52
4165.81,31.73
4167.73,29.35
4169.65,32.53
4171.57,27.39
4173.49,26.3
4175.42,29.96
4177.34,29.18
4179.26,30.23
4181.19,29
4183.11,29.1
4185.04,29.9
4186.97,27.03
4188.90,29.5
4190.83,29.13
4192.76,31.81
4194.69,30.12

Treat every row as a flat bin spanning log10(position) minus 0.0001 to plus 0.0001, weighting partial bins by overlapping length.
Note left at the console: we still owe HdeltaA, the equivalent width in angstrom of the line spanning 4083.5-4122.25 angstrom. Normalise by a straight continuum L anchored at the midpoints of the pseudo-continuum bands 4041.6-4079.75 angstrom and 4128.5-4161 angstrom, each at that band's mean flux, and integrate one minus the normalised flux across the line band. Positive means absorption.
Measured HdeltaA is 0.2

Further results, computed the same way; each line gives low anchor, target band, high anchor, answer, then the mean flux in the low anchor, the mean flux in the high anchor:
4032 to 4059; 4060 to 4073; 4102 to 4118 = 0.4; 28.8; 29.3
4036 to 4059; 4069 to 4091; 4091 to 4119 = -0.4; 29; 28.6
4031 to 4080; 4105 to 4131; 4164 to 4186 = -1.0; 28.5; 29.6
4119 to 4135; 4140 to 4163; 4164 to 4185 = -0.7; 29.5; 29.6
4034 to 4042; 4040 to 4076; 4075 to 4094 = 1.7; 30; 29.9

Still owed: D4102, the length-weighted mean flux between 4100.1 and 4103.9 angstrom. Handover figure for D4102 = 21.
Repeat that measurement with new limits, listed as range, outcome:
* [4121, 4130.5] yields 30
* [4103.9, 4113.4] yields 29.3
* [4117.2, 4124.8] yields 29.8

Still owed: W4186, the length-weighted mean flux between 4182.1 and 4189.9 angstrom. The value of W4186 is 28.9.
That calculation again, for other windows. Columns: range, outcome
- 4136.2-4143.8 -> 30.4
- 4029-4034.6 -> 27.2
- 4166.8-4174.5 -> 28.9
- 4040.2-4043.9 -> 30.3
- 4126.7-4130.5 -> 29.9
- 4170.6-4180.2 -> 28.6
